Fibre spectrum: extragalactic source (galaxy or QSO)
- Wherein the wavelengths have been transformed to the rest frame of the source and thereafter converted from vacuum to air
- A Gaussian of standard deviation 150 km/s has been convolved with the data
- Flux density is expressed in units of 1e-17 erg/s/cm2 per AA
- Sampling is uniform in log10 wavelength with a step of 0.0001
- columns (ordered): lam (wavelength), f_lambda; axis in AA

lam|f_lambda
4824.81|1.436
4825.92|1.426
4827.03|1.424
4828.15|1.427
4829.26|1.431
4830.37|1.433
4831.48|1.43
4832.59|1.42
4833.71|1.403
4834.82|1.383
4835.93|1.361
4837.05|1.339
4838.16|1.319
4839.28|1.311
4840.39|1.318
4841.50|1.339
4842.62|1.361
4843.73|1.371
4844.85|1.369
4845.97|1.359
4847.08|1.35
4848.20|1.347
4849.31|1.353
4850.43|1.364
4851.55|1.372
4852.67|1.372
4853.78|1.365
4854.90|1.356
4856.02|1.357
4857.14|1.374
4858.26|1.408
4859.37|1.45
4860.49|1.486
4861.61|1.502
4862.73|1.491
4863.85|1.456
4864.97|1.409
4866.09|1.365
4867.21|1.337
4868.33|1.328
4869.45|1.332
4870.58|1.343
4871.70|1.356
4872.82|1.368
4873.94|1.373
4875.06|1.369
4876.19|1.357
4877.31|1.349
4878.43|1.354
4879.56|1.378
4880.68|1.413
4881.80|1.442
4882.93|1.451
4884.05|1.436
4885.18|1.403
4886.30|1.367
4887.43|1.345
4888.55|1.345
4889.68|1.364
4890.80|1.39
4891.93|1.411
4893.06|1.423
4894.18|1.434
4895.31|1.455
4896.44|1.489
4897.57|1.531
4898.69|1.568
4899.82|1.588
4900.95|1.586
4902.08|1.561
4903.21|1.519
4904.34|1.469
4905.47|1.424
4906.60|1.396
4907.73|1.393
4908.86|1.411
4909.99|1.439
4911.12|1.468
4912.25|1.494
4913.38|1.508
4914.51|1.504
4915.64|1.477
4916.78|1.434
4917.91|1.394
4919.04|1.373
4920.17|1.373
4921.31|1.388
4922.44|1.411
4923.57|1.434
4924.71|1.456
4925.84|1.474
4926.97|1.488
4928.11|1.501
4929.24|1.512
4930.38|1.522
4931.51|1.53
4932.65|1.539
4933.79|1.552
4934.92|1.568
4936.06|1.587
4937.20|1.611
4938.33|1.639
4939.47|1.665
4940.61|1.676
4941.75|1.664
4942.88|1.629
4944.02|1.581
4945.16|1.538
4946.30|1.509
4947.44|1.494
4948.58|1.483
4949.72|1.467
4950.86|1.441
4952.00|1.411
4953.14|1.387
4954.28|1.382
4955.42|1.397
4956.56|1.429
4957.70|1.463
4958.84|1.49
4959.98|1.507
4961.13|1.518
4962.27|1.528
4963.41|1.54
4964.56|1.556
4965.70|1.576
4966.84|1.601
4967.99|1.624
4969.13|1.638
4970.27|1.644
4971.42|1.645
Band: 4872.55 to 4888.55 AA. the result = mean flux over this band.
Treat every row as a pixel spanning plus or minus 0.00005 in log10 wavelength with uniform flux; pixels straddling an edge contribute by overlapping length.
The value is 1.39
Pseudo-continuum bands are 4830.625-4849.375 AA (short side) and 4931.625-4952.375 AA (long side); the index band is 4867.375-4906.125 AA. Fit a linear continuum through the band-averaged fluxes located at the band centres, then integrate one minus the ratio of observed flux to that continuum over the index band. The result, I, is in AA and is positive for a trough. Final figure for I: 0.9 AA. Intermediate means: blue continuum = 1.36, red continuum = 1.56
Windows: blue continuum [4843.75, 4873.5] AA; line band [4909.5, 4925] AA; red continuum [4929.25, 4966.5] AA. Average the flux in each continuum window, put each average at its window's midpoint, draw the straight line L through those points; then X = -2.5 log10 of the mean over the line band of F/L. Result 0.03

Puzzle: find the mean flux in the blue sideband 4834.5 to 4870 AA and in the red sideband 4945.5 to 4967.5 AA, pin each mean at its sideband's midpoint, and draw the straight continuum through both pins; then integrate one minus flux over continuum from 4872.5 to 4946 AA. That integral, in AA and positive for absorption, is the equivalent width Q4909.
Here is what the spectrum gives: -1.8 AA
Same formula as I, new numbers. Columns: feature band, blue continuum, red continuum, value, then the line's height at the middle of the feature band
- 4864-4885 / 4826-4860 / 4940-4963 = 0.52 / 1.41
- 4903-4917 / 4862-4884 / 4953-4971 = -0.13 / 1.44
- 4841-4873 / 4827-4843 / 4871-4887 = 0.03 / 1.38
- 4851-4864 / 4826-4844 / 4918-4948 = 0.00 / 1.41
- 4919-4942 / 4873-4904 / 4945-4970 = -0.77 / 1.47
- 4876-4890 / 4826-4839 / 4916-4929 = 0.30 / 1.42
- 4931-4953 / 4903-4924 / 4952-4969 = -1.17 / 1.48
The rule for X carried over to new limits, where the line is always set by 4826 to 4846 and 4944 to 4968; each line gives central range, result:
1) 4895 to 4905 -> -0.067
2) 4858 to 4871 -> -0.003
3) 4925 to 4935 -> -0.037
